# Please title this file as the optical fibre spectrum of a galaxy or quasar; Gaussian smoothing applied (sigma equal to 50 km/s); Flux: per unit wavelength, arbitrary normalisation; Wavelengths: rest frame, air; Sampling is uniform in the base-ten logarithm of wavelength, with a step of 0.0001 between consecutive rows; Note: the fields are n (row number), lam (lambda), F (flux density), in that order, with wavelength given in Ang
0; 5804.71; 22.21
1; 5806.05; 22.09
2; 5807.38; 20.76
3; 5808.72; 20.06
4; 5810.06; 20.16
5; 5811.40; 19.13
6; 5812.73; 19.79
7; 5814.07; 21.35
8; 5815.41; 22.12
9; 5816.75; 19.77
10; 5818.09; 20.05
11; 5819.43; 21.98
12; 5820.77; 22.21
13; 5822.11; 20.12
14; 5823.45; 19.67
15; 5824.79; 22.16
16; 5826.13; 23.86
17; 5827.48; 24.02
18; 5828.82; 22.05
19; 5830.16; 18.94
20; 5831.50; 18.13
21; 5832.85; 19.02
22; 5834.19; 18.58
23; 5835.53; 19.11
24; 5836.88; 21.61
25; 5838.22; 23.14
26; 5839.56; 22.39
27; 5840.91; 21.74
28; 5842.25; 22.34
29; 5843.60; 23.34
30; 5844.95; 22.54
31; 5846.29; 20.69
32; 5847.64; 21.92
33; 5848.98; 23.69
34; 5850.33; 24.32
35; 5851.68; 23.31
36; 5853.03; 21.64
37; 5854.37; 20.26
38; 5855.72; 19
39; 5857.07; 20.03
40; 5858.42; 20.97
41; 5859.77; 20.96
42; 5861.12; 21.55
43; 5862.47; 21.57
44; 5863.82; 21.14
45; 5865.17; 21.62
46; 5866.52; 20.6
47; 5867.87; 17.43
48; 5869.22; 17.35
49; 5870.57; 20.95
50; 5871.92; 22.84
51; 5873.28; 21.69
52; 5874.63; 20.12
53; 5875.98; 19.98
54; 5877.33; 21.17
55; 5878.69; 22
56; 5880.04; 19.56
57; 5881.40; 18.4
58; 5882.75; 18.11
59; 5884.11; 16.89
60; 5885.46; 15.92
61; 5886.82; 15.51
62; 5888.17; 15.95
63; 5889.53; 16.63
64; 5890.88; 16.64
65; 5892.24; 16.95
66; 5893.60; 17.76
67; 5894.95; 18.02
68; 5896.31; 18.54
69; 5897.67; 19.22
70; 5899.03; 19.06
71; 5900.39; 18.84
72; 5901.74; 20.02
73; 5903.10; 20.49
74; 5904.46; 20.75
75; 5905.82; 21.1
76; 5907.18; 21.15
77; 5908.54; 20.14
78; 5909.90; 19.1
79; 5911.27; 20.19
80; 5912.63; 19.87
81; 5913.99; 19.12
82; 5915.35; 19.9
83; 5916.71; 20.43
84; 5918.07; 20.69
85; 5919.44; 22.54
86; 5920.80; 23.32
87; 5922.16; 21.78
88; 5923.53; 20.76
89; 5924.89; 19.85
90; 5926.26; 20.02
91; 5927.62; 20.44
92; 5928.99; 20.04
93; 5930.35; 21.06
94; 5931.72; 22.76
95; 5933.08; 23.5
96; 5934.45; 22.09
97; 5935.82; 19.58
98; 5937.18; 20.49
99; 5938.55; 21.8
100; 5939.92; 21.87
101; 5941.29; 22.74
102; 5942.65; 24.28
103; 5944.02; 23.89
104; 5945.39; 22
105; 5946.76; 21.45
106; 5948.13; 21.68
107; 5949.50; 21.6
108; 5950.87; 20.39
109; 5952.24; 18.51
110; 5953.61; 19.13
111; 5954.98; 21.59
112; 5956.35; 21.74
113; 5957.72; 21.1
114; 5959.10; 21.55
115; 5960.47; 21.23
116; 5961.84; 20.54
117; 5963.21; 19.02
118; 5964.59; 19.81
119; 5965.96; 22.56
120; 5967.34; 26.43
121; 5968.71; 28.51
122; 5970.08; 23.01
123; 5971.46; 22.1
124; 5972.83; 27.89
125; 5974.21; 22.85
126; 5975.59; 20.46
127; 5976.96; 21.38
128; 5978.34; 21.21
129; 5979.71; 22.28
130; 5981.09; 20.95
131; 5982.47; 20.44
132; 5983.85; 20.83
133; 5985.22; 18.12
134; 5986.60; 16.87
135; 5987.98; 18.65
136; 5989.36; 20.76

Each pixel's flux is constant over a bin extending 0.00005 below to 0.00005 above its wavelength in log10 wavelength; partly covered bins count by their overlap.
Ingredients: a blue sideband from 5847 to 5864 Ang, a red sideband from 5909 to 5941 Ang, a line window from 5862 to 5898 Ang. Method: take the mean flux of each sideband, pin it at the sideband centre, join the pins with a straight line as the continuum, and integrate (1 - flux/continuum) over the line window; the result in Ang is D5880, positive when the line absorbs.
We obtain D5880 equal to 4.03 Ang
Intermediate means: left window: 21.6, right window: 20.9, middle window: 19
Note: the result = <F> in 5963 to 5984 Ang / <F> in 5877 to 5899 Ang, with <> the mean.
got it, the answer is 1.3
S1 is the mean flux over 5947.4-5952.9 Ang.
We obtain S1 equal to 20.6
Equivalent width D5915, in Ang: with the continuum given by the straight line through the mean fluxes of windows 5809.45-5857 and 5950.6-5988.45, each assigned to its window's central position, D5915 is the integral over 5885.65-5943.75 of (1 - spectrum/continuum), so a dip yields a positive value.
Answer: 3.4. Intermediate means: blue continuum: 21.2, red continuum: 21.4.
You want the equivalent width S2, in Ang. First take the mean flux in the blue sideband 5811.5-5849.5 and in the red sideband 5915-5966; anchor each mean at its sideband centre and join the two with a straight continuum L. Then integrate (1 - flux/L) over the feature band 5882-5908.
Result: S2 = 3.6 Ang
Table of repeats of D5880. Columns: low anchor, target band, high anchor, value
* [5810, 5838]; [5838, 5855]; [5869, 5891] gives -2.1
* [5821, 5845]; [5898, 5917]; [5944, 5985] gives 1.4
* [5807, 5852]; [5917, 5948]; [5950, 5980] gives 0.2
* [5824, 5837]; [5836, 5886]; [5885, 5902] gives -4.4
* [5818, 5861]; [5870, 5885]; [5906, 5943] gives 0.8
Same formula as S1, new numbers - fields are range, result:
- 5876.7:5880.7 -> 20.9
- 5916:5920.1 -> 21.2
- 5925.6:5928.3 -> 20.3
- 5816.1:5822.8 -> 20.8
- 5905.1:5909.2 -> 20.8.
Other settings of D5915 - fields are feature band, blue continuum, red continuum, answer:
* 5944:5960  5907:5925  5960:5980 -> 0.63 Ang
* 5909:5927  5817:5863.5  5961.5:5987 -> 0.93 Ang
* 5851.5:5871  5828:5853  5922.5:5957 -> 0.90 Ang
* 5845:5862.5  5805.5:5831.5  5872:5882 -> -0.70 Ang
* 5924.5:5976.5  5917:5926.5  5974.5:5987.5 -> -2.56 Ang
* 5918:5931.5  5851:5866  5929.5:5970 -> 0.32 Ang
